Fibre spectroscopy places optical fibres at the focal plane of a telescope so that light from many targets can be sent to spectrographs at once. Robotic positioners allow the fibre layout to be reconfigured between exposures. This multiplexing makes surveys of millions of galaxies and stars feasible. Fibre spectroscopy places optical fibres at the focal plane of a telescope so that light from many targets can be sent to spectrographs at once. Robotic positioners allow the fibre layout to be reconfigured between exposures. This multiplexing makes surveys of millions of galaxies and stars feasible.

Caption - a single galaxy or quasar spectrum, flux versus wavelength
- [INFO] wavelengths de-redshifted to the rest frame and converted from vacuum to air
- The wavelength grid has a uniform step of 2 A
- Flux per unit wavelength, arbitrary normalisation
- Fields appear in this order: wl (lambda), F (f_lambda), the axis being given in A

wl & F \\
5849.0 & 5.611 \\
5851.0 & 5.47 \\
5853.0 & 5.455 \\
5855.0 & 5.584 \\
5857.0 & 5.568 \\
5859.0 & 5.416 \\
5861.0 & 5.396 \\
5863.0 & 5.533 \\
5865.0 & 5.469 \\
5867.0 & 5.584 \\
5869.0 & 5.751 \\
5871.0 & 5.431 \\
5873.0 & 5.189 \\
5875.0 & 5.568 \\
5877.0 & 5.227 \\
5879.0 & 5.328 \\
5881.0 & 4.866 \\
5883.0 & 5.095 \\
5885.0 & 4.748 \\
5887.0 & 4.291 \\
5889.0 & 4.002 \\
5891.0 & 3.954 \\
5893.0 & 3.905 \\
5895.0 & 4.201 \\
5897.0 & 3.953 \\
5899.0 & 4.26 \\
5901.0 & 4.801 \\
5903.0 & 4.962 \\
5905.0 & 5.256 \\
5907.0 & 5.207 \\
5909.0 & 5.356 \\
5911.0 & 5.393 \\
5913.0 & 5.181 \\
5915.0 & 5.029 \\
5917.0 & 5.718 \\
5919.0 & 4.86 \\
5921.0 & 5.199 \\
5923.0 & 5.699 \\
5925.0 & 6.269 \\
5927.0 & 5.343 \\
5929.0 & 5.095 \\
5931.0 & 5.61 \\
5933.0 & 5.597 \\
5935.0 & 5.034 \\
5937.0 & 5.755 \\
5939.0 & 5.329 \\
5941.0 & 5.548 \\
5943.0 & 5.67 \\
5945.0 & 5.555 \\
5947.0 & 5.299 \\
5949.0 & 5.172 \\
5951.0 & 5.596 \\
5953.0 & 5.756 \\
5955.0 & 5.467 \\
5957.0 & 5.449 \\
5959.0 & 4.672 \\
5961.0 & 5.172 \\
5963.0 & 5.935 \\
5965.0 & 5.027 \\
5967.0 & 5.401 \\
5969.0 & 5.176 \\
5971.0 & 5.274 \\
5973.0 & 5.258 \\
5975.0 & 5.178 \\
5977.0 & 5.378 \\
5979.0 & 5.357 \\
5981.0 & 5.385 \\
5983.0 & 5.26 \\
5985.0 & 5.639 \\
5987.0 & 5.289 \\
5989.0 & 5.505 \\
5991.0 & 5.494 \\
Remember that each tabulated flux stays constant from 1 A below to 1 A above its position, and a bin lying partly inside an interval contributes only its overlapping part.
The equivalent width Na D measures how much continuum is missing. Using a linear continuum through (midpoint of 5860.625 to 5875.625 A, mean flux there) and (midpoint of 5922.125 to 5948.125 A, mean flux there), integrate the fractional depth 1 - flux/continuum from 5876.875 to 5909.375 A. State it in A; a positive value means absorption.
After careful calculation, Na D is 5.1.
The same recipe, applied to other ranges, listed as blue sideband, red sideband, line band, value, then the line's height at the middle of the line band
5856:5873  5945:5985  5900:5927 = 0.6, 5.42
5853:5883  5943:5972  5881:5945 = 4.0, 5.39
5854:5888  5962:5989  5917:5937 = -0.4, 5.33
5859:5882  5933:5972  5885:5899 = 3.3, 5.39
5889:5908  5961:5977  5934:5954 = -1.8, 5.02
